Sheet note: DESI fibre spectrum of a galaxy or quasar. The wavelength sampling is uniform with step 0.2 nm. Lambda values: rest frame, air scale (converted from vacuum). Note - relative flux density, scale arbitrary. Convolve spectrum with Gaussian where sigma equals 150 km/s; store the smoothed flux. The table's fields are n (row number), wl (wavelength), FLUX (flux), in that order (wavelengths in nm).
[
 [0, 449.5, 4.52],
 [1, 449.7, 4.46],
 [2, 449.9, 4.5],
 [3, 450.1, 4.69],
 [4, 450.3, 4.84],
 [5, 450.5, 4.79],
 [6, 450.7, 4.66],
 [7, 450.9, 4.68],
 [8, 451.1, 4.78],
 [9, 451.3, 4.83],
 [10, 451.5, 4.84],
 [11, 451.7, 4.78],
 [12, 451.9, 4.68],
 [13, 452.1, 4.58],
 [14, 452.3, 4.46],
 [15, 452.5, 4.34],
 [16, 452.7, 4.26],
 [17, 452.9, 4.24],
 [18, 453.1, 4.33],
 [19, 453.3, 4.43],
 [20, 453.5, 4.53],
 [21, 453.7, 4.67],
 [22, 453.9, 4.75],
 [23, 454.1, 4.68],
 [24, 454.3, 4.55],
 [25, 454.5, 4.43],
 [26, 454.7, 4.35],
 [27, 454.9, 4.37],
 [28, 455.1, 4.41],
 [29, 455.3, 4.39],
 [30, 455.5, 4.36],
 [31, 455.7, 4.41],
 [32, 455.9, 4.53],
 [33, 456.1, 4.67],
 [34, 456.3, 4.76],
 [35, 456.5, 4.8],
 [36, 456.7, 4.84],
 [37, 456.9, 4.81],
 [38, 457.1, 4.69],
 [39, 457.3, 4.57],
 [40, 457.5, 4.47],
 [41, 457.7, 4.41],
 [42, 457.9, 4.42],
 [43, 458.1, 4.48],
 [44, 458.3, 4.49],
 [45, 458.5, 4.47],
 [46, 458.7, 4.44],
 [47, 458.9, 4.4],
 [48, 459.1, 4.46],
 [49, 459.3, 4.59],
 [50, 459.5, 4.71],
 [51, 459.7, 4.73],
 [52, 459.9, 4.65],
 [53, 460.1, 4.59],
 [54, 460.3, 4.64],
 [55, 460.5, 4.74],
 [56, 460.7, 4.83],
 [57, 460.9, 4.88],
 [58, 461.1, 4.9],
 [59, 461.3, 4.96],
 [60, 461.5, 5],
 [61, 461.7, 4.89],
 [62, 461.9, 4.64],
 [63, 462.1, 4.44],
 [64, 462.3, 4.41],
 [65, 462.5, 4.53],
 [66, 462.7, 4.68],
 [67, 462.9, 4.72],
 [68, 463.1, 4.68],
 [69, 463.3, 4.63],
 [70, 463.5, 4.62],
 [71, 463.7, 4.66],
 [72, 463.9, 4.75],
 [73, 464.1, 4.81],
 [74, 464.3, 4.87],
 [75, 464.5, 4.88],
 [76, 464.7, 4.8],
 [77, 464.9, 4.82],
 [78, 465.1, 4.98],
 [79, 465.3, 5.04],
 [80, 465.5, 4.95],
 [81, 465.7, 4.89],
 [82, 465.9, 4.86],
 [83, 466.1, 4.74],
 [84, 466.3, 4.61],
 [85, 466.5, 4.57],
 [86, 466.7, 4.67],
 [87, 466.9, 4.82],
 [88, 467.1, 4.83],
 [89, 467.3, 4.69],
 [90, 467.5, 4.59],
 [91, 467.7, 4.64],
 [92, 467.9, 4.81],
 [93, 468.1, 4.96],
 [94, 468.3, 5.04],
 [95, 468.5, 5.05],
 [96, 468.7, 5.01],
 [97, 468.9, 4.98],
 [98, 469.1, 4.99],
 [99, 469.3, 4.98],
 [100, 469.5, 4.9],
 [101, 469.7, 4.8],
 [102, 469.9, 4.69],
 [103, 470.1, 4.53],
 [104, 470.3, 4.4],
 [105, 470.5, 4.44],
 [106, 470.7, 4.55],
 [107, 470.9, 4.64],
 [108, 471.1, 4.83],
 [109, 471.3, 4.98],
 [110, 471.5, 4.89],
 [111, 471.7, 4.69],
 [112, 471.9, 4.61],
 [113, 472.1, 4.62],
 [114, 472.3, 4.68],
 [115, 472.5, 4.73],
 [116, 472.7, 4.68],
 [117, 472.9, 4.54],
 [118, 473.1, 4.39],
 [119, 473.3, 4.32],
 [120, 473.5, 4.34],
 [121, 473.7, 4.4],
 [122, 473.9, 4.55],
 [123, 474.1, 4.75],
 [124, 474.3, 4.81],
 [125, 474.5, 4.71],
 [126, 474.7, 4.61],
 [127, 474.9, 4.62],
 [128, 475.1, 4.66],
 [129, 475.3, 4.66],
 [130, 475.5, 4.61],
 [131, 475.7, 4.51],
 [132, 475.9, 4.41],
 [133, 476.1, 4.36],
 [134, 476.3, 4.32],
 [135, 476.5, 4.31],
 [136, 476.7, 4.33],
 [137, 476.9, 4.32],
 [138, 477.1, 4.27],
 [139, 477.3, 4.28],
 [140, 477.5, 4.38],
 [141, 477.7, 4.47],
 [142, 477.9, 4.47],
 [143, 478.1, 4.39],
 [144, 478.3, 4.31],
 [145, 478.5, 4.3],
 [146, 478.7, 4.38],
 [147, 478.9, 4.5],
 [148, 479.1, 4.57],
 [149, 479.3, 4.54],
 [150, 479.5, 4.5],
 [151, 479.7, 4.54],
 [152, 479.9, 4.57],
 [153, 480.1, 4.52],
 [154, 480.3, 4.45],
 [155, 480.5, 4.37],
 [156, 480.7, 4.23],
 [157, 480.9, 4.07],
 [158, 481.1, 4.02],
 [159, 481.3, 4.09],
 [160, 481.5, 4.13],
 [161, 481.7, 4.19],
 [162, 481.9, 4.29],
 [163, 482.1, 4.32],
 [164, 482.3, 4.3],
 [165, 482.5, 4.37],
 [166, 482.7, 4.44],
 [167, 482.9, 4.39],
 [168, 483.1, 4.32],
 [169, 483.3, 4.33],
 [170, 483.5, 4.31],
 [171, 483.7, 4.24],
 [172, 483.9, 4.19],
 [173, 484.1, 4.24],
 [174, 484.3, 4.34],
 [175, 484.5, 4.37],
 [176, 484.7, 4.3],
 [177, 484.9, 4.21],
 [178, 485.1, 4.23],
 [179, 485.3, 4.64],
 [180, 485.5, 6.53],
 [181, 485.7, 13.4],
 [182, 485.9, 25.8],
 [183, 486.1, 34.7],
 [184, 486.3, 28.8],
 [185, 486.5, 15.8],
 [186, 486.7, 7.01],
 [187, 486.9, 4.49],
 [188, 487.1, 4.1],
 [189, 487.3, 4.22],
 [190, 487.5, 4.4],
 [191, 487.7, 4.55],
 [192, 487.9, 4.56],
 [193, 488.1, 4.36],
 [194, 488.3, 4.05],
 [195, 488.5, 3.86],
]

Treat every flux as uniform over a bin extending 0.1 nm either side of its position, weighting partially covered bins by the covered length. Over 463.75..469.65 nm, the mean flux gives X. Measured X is 4.84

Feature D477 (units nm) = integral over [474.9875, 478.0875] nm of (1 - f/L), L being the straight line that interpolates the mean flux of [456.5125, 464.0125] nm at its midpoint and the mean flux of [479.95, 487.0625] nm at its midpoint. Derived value 0.960 nm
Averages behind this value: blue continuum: 4.65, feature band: 4.42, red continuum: 7.17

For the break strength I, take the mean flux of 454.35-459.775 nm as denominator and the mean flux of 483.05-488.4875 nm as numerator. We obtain 1.8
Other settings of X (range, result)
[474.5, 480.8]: 4.45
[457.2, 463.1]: 4.63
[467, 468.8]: 4.85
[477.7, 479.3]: 4.43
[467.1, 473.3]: 4.74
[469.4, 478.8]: 4.54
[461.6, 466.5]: 4.74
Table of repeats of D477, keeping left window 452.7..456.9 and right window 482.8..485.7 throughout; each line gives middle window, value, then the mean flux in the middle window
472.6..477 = 0.18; 4.51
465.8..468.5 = -0.08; 4.77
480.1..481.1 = 0.10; 4.28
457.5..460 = 0.02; 4.52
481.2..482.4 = 0.14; 4.22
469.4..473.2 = 0.01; 4.66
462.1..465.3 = -0.08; 4.72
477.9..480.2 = 0.13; 4.47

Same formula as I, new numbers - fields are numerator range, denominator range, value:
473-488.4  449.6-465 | 1.23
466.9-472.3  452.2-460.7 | 1.05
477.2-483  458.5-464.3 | 0.93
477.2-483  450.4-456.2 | 0.96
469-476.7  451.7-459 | 1.02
